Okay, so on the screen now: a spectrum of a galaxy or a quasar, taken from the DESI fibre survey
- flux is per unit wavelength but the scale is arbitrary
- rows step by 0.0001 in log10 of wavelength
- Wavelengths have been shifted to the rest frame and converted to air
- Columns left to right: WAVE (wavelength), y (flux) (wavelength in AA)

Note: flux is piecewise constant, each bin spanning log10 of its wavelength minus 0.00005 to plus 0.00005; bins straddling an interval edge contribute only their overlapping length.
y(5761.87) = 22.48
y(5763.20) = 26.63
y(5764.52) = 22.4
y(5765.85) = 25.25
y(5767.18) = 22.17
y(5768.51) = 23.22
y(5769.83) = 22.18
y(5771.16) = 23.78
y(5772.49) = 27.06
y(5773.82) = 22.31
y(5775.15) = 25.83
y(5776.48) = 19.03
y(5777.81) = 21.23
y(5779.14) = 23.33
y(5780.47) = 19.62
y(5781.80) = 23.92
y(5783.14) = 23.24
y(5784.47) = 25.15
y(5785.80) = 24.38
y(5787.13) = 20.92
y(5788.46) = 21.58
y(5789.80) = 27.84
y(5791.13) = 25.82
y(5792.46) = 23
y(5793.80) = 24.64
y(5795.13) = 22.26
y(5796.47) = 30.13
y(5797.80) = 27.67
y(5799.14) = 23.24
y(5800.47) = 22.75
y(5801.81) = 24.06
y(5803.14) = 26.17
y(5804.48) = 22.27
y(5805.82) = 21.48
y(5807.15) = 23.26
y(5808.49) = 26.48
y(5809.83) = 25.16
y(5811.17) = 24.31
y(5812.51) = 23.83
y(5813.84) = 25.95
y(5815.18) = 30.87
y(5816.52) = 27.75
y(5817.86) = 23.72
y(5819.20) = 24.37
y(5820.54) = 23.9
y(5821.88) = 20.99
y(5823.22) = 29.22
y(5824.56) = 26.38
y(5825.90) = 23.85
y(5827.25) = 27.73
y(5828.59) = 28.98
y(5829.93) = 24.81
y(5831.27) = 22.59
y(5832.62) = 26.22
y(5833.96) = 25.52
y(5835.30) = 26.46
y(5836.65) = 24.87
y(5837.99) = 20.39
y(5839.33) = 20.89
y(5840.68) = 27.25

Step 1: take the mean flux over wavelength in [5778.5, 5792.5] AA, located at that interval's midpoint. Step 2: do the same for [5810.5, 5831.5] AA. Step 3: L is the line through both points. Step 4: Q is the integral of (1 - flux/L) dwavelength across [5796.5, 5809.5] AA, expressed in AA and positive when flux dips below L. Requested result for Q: 0.1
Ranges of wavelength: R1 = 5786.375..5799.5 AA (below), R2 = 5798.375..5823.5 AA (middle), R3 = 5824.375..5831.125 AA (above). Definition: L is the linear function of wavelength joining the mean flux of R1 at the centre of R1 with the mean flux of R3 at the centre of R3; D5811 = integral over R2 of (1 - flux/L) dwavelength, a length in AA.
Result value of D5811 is 0.7 AA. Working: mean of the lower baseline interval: 24.7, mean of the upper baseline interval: 26.1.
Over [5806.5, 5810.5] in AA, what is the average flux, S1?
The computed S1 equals 24.9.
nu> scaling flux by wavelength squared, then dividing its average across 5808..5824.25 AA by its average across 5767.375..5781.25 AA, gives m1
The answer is 1.14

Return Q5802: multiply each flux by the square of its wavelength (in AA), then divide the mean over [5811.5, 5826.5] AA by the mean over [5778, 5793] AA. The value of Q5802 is 1.10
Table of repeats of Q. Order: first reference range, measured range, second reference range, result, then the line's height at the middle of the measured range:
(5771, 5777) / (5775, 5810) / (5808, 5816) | 1.5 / 24.9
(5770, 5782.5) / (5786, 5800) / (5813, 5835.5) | -0.5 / 23.9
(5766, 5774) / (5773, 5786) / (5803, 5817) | 0.7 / 24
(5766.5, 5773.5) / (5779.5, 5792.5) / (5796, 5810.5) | 0.3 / 24.1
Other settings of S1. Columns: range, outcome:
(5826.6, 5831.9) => 26.1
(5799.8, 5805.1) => 23.8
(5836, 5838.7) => 22.7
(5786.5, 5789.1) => 21.3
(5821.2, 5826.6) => 25.1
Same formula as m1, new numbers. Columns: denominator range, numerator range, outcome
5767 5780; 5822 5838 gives 1.14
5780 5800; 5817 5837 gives 1.06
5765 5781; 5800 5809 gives 1.05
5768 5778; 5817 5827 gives 1.09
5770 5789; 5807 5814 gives 1.10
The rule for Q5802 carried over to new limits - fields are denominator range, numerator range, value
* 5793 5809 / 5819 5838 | 1.04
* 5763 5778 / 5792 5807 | 1.05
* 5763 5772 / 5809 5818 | 1.12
